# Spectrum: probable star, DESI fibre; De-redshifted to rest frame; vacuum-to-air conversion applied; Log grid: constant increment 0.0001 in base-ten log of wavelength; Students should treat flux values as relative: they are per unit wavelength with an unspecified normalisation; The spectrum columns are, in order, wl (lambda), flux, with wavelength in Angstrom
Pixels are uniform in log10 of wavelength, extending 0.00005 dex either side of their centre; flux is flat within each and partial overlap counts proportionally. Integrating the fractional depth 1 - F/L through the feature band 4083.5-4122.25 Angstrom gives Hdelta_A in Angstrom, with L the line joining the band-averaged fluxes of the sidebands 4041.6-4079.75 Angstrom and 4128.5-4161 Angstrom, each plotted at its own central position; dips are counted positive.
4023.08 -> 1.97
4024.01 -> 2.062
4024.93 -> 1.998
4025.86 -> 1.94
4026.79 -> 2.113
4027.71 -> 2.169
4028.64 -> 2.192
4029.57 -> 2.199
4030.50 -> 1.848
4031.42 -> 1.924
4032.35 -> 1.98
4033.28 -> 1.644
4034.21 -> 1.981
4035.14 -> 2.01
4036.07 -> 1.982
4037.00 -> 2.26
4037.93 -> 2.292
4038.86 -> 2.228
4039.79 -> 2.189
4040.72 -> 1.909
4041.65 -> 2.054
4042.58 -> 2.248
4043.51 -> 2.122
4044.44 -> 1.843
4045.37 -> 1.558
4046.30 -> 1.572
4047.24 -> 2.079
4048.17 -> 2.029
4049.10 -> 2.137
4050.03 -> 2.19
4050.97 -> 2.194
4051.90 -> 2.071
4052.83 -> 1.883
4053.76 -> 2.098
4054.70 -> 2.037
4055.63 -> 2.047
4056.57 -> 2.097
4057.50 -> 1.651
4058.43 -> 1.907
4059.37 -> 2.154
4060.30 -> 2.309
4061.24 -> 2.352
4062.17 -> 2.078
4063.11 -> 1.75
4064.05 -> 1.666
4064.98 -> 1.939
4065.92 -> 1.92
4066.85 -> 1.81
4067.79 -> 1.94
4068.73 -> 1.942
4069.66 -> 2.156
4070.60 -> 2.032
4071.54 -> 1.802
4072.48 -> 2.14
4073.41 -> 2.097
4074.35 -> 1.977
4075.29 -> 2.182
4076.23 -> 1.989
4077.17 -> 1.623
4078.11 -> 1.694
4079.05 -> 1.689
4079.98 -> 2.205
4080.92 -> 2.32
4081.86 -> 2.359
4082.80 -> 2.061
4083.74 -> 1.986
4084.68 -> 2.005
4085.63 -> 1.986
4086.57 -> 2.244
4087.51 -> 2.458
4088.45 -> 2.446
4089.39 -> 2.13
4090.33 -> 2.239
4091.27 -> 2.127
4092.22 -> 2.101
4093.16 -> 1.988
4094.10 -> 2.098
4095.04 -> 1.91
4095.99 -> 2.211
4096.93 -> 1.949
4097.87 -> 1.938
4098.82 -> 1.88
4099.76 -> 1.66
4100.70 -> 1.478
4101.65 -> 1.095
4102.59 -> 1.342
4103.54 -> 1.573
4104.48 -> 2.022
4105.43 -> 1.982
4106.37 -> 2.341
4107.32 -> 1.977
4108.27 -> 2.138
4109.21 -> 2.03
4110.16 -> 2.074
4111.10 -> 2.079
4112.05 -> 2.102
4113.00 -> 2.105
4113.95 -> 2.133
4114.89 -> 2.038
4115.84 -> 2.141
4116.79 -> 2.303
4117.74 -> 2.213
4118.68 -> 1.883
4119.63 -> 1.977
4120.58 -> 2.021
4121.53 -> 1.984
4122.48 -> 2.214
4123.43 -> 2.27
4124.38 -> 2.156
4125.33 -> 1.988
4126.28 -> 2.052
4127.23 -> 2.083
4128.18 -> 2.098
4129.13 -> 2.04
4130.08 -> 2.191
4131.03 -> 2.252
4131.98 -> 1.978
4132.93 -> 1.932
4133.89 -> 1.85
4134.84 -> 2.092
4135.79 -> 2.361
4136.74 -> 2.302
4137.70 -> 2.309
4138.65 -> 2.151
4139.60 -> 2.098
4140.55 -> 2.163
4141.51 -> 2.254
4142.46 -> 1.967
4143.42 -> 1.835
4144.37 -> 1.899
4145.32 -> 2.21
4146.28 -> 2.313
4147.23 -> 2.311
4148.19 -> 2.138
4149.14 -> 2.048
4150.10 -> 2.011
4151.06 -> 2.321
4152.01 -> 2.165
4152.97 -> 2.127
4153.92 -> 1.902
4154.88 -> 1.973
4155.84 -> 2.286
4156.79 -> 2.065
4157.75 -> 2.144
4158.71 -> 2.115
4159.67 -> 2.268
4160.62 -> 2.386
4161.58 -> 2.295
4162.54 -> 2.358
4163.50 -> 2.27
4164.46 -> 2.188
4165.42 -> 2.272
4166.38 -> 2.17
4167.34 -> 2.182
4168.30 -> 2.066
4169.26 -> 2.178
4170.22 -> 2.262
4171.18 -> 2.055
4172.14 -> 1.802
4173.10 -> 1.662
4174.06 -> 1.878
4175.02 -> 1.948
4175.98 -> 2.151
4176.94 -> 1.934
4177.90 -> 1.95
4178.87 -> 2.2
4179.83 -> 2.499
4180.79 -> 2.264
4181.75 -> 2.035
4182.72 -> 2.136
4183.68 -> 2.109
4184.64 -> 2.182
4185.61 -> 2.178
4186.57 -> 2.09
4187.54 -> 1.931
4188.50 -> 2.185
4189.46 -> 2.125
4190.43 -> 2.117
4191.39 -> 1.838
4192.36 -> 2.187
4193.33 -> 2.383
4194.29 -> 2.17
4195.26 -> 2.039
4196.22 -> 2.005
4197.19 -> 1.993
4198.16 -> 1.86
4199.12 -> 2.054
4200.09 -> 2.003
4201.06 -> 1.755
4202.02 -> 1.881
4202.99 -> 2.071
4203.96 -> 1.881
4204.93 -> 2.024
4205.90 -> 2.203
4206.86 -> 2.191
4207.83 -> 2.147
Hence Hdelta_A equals 0.8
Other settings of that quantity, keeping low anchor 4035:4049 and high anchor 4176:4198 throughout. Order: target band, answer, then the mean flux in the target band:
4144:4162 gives -0.6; 2.16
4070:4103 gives 1.1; 1.99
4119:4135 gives 0.1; 2.07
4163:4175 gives 0.1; 2.08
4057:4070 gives 0.5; 1.97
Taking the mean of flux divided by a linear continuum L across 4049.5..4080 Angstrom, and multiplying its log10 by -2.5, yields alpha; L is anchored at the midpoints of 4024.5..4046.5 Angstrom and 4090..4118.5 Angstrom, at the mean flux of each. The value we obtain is 0.01 mag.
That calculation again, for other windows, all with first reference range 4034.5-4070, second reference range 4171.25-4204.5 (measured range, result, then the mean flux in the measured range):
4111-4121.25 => -0.03 mag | 2.09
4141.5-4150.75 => -0.03 mag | 2.09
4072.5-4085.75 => 0.00 mag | 2.02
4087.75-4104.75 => 0.07 mag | 1.91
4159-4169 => -0.10 mag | 2.24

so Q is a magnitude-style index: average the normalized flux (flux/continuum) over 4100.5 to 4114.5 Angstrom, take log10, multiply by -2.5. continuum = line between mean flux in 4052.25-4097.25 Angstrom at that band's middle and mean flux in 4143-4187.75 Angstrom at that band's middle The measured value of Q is 0.089 mag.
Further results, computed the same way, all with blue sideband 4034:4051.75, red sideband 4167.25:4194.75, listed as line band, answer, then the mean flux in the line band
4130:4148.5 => -0.03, 2.13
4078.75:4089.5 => -0.05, 2.17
